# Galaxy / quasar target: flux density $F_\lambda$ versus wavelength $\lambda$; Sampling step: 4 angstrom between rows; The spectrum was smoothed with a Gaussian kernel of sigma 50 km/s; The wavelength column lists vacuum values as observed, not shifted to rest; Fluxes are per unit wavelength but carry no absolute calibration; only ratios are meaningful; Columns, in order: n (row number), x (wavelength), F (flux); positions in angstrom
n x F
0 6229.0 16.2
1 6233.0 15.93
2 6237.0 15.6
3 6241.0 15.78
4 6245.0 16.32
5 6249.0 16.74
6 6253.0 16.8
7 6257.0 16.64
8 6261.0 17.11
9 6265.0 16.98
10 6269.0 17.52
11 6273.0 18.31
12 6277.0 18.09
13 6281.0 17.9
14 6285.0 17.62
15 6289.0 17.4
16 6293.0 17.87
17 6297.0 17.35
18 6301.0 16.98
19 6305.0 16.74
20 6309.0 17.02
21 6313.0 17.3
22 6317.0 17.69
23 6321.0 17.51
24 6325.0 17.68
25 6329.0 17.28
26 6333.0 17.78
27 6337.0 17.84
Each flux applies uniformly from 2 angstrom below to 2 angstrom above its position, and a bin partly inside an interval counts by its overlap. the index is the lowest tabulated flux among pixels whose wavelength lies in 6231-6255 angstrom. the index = 15.6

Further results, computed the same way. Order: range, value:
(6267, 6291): 17.4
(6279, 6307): 16.74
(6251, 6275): 16.64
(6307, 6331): 17.02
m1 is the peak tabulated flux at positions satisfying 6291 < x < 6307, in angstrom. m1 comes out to 17.87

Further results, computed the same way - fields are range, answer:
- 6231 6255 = 16.8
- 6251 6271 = 17.52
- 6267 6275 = 18.31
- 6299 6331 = 17.69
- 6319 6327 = 17.68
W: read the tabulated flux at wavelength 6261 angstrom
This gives 17.11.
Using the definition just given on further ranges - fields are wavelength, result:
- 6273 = 18.31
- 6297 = 17.35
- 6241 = 15.78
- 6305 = 16.74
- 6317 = 17.69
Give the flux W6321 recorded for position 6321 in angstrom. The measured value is 17.51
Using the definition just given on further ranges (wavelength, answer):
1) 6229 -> 16.2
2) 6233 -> 15.93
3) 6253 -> 16.8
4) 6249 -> 16.74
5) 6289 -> 17.4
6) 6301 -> 16.98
